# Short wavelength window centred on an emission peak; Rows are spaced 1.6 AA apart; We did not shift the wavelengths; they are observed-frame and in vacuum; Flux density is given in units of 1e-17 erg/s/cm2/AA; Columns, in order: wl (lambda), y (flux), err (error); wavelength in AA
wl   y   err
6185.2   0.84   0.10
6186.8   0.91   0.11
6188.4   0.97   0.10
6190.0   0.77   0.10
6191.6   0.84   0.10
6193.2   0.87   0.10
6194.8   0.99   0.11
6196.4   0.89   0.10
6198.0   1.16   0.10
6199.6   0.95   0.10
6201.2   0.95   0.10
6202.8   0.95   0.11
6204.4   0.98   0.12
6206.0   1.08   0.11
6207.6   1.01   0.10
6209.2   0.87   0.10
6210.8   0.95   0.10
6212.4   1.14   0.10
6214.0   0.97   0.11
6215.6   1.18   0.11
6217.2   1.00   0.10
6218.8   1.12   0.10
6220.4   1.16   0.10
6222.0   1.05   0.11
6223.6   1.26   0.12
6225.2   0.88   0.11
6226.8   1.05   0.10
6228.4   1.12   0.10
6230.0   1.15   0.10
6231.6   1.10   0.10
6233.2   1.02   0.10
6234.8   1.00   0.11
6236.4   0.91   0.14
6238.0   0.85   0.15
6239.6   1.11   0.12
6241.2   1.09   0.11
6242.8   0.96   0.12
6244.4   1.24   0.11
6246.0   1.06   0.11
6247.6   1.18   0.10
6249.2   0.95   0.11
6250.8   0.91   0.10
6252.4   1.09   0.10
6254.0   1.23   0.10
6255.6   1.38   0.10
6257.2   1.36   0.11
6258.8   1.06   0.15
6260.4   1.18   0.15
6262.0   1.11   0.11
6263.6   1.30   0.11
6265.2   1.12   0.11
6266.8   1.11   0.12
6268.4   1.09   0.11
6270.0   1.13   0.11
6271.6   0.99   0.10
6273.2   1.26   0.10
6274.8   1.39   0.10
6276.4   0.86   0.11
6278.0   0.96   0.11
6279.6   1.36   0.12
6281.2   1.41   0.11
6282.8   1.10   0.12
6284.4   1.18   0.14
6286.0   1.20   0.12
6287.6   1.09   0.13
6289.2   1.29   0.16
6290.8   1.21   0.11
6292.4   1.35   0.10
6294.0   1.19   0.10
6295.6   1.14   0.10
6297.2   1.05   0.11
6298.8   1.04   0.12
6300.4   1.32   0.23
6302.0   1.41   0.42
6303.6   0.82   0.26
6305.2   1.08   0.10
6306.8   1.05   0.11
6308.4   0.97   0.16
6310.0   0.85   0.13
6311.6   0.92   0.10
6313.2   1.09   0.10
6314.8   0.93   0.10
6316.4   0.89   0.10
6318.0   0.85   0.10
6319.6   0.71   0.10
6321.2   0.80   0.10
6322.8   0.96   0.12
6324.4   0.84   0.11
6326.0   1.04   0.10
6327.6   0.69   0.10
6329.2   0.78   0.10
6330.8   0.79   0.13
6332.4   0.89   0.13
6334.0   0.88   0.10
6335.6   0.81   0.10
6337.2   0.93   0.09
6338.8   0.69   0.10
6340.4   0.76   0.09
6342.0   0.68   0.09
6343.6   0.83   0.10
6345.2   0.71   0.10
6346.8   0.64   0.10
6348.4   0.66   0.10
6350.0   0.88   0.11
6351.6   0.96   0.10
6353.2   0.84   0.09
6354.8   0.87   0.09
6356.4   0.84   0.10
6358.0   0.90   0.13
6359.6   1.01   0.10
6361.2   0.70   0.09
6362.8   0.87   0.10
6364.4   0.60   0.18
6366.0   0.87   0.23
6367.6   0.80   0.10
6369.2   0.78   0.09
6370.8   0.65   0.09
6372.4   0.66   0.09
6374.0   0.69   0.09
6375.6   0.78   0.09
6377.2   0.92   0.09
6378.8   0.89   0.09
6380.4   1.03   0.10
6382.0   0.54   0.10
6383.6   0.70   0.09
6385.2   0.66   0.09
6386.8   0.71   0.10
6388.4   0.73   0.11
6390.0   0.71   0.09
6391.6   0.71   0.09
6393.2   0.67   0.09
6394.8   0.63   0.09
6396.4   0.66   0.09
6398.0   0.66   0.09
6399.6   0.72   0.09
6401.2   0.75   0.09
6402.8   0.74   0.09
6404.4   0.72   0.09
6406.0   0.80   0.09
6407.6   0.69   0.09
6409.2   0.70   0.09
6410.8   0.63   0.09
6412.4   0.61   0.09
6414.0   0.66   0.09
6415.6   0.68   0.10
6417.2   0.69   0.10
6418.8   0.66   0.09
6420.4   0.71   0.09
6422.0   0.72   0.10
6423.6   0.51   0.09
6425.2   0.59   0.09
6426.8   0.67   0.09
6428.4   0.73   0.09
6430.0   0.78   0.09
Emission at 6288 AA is C III] 1909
